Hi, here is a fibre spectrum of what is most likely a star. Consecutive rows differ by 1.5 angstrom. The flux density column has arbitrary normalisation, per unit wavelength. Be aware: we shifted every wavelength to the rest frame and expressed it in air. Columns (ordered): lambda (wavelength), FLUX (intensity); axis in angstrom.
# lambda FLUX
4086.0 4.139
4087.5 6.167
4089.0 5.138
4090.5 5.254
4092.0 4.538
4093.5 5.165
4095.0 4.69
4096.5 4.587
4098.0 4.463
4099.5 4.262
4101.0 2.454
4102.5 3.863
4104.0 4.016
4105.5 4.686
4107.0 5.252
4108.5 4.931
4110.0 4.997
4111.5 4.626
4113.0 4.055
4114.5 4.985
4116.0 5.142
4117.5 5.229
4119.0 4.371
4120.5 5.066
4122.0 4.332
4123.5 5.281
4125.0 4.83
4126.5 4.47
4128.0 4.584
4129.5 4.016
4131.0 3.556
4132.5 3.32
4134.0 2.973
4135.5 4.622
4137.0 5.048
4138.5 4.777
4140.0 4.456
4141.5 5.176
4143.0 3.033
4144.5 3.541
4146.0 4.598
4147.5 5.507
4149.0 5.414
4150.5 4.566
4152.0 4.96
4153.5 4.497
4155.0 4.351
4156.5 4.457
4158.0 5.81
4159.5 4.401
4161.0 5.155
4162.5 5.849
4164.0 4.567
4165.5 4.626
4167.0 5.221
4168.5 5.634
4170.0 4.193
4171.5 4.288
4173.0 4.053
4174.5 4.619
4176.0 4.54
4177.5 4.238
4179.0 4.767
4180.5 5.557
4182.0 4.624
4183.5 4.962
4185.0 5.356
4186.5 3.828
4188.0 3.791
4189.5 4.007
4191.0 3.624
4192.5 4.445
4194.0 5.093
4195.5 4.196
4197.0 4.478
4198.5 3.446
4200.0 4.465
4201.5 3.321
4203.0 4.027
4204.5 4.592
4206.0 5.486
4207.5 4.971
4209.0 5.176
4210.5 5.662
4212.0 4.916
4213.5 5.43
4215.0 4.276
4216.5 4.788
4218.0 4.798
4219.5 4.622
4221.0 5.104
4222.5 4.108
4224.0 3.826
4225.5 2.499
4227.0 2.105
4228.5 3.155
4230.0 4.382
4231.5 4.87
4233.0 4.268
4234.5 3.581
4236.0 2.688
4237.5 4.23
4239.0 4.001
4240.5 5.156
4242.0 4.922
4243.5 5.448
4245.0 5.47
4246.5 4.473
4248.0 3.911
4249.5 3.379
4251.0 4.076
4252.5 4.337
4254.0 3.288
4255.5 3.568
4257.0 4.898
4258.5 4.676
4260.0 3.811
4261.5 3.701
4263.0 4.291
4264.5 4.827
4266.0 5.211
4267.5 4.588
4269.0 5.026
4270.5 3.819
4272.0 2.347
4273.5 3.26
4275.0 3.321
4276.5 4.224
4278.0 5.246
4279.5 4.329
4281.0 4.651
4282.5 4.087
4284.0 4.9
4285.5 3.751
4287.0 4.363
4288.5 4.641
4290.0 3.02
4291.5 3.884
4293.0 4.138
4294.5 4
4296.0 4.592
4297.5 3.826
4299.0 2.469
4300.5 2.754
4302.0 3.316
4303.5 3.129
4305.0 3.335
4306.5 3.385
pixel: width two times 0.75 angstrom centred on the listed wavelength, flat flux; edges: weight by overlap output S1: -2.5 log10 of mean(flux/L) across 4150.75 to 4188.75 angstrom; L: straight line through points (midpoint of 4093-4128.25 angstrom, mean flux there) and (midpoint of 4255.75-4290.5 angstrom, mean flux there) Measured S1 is -0.06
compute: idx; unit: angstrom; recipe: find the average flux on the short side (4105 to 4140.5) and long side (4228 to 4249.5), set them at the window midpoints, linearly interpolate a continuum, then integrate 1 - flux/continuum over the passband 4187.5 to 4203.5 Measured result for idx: 1.2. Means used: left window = 4.57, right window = 4.31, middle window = 4.09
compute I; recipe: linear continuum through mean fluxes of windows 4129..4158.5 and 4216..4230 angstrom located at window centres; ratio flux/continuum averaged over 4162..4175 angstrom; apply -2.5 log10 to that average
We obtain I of -0.12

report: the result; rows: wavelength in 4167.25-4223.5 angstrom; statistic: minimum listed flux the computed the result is 3.321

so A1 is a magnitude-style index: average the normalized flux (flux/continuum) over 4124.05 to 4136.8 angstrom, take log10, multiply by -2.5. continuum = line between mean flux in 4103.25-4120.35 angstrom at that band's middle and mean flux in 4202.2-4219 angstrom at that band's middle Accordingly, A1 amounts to 0.167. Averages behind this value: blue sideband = 4.76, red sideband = 4.91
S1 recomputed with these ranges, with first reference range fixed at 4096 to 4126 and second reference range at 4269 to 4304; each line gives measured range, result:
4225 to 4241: 0.10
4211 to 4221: -0.17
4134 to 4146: 0.04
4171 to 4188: -0.07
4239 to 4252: -0.14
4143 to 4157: -0.04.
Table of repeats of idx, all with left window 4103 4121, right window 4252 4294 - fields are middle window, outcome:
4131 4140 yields 1.1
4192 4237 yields 0.9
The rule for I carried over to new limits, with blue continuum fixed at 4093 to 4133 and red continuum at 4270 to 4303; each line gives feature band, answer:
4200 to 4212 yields -0.14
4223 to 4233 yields 0.15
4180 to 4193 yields -0.06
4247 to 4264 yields -0.01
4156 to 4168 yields -0.17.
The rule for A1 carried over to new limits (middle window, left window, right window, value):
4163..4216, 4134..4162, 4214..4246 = -0.04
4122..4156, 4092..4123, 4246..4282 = 0.01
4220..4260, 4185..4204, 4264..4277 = 0.00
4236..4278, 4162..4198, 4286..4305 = -0.07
